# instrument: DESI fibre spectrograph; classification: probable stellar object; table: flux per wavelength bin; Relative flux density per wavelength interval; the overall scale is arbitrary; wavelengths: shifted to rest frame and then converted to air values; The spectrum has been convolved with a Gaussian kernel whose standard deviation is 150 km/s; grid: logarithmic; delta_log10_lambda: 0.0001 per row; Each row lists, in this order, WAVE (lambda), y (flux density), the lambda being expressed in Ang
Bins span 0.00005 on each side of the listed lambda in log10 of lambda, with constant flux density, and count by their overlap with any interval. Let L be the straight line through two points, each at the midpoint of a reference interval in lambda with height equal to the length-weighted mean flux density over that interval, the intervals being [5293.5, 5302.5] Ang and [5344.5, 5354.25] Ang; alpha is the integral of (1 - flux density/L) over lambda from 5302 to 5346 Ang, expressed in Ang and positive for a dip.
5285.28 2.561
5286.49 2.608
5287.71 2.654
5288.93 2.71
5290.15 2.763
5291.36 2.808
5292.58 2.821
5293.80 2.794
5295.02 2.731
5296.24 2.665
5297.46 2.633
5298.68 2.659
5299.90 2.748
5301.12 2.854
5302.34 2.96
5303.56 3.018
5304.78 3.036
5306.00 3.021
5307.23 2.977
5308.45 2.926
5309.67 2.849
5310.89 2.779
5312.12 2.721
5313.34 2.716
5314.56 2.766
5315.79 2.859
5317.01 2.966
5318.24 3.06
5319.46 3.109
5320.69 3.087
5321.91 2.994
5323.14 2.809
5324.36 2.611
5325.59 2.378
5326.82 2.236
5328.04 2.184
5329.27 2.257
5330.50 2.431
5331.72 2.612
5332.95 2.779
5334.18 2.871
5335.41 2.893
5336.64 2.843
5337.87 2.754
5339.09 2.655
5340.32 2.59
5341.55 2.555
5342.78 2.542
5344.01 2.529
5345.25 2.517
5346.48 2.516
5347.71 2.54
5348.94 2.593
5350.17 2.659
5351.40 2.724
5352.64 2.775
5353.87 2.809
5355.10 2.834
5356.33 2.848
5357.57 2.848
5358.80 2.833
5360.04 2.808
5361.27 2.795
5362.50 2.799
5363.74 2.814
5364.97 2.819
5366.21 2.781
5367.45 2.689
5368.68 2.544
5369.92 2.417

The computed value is -0.9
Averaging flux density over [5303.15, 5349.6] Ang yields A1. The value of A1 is 2.72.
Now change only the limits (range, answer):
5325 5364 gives 2.65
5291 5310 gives 2.84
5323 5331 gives 2.39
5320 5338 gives 2.65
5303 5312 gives 2.93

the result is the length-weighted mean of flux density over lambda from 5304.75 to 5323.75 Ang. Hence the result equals 2.91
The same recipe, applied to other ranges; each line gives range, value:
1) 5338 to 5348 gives 2.57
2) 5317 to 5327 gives 2.82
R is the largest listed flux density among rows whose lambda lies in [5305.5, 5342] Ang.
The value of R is 3.109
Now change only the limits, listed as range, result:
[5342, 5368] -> 2.848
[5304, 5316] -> 3.036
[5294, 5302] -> 2.854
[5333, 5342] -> 2.893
